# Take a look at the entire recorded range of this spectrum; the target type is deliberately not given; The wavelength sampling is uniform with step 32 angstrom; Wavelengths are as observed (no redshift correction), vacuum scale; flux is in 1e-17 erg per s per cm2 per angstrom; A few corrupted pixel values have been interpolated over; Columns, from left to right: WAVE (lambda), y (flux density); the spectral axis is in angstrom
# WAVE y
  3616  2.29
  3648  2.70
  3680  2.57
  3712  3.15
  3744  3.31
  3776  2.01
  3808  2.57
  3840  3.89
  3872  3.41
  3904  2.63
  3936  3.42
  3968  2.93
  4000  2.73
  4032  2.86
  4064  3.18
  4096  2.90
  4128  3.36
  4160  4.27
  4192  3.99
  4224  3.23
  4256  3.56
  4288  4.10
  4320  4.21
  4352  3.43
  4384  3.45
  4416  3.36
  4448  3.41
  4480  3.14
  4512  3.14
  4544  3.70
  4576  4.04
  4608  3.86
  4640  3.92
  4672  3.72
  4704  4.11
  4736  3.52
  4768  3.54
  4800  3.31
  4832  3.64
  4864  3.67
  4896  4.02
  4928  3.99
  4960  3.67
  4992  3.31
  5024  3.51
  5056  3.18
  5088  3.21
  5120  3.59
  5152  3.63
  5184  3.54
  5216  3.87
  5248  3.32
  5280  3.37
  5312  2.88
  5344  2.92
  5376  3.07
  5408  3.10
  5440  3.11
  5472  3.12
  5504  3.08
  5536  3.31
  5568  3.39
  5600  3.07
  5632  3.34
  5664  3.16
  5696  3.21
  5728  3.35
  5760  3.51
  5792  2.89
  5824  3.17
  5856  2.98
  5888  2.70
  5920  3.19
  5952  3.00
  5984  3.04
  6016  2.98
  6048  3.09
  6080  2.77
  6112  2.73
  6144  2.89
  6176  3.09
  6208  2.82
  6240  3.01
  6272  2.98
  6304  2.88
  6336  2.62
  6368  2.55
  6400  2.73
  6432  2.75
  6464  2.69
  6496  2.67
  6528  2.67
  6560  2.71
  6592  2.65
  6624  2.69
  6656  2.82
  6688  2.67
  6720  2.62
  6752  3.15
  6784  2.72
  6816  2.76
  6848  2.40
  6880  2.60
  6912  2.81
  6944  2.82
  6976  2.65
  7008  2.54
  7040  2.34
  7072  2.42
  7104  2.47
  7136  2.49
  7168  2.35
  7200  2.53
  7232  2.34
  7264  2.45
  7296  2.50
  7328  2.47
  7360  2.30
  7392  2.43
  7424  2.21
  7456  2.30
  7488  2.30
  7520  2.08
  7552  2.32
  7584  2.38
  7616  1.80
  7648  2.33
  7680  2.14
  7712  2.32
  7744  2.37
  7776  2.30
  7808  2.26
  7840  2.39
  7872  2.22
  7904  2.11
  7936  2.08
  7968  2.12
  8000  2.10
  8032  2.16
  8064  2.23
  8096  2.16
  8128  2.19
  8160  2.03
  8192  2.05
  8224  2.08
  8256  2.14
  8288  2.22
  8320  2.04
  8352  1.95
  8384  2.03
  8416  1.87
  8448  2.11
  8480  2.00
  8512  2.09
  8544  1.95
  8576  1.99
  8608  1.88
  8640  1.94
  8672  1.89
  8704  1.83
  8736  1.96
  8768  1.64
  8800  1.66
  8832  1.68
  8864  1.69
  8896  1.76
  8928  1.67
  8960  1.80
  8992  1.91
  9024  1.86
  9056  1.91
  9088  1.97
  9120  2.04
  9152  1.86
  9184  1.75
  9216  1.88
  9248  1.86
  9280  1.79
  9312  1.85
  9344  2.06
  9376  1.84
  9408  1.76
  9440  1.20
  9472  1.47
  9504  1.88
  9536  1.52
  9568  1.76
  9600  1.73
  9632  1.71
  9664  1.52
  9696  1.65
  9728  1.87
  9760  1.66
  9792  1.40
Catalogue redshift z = 0.03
